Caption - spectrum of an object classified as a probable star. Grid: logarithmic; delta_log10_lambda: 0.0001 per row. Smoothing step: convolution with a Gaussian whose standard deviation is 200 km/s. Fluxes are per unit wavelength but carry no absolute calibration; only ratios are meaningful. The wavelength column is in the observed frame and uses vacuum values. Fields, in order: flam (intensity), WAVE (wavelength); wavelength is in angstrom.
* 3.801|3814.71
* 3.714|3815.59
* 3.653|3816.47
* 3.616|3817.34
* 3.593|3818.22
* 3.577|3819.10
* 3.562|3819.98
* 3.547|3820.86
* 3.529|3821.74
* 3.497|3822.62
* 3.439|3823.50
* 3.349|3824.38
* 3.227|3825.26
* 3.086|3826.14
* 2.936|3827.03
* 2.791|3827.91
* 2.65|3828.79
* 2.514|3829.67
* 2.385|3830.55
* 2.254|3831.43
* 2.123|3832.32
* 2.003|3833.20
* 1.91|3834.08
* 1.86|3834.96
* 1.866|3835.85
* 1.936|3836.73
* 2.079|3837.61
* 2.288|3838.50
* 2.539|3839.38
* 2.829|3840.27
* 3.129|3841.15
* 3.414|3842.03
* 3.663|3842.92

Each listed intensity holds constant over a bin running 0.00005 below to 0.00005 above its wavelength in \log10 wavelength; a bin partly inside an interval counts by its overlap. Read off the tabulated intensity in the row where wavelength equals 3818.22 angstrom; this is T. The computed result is 3.593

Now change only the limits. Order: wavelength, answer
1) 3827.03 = 2.936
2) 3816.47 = 3.653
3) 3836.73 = 1.936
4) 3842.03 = 3.414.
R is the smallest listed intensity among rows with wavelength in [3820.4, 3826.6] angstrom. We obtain 3.086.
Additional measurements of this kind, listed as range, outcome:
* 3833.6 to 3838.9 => 1.86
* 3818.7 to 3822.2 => 3.529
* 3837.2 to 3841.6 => 2.079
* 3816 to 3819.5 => 3.577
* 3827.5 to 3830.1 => 2.514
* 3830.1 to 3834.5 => 1.91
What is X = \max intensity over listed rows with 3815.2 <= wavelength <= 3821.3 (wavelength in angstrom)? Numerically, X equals 3.714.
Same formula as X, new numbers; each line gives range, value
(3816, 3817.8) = 3.653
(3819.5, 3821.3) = 3.562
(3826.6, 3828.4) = 2.936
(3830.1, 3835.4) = 2.385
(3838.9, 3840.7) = 2.829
